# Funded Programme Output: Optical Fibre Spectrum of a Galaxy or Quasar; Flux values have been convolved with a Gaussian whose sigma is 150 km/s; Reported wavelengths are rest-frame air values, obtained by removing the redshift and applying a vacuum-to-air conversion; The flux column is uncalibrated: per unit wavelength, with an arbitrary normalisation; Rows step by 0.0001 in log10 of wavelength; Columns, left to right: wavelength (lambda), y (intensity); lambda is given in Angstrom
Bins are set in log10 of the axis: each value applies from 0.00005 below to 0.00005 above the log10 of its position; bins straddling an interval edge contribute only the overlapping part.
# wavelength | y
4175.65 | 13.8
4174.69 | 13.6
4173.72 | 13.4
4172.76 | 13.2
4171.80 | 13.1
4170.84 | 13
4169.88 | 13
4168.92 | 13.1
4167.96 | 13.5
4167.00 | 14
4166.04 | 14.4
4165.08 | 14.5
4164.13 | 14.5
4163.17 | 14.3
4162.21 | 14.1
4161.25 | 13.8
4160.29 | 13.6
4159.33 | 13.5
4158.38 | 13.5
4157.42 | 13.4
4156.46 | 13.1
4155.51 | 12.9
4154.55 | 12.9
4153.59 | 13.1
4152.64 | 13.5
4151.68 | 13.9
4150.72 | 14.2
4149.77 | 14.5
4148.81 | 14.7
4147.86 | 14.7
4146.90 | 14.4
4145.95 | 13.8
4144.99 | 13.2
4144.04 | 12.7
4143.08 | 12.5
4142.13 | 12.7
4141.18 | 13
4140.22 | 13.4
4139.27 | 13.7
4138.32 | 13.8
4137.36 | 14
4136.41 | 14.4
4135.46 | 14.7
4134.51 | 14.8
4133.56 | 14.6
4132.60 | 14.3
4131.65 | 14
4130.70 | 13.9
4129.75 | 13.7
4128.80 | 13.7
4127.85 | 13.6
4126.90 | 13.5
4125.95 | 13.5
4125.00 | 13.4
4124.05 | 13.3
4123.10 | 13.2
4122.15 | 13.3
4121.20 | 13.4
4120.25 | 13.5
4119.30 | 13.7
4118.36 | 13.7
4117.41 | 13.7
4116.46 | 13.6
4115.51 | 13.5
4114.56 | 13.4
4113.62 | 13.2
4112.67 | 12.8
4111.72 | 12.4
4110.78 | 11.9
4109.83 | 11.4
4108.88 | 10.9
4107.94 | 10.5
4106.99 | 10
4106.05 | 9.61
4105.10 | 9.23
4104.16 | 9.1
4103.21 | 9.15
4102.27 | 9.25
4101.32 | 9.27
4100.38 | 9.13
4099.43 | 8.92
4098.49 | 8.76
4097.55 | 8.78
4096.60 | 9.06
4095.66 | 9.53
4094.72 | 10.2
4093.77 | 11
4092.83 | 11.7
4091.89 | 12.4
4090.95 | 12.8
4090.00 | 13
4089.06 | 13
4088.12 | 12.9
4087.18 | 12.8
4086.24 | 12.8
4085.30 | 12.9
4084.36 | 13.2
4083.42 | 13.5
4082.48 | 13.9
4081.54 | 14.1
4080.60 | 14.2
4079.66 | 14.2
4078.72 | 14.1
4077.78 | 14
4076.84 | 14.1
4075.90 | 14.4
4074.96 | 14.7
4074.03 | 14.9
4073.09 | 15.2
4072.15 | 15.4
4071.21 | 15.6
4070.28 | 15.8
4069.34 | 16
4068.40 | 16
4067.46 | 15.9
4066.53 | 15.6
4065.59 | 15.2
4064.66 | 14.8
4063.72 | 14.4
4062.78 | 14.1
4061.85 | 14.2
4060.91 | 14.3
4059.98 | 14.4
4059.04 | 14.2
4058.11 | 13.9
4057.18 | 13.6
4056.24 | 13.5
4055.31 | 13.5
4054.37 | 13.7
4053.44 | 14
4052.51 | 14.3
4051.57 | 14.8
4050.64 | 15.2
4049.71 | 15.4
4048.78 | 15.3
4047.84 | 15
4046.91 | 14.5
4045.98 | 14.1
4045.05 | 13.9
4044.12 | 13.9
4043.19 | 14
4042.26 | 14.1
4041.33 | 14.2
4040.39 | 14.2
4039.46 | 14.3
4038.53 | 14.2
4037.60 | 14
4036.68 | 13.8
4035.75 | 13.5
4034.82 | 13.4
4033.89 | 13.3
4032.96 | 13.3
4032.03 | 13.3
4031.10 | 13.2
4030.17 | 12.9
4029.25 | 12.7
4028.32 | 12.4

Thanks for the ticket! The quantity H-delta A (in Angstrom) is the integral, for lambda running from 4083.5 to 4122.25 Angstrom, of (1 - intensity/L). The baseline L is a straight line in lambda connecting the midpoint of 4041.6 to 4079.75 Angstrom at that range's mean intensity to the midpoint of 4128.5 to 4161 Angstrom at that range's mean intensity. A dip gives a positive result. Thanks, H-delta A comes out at 7.1 Angstrom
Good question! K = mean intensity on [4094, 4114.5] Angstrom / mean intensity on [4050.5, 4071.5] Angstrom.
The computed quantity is 0.7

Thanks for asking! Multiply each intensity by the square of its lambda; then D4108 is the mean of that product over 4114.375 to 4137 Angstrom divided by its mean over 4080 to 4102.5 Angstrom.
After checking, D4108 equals 1.2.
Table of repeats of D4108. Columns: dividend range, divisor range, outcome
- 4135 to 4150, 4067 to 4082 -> 0.95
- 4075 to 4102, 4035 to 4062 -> 0.87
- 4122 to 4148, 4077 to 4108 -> 1.22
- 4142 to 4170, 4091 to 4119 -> 1.28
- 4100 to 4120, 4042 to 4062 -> 0.83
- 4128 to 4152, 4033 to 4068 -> 1.02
